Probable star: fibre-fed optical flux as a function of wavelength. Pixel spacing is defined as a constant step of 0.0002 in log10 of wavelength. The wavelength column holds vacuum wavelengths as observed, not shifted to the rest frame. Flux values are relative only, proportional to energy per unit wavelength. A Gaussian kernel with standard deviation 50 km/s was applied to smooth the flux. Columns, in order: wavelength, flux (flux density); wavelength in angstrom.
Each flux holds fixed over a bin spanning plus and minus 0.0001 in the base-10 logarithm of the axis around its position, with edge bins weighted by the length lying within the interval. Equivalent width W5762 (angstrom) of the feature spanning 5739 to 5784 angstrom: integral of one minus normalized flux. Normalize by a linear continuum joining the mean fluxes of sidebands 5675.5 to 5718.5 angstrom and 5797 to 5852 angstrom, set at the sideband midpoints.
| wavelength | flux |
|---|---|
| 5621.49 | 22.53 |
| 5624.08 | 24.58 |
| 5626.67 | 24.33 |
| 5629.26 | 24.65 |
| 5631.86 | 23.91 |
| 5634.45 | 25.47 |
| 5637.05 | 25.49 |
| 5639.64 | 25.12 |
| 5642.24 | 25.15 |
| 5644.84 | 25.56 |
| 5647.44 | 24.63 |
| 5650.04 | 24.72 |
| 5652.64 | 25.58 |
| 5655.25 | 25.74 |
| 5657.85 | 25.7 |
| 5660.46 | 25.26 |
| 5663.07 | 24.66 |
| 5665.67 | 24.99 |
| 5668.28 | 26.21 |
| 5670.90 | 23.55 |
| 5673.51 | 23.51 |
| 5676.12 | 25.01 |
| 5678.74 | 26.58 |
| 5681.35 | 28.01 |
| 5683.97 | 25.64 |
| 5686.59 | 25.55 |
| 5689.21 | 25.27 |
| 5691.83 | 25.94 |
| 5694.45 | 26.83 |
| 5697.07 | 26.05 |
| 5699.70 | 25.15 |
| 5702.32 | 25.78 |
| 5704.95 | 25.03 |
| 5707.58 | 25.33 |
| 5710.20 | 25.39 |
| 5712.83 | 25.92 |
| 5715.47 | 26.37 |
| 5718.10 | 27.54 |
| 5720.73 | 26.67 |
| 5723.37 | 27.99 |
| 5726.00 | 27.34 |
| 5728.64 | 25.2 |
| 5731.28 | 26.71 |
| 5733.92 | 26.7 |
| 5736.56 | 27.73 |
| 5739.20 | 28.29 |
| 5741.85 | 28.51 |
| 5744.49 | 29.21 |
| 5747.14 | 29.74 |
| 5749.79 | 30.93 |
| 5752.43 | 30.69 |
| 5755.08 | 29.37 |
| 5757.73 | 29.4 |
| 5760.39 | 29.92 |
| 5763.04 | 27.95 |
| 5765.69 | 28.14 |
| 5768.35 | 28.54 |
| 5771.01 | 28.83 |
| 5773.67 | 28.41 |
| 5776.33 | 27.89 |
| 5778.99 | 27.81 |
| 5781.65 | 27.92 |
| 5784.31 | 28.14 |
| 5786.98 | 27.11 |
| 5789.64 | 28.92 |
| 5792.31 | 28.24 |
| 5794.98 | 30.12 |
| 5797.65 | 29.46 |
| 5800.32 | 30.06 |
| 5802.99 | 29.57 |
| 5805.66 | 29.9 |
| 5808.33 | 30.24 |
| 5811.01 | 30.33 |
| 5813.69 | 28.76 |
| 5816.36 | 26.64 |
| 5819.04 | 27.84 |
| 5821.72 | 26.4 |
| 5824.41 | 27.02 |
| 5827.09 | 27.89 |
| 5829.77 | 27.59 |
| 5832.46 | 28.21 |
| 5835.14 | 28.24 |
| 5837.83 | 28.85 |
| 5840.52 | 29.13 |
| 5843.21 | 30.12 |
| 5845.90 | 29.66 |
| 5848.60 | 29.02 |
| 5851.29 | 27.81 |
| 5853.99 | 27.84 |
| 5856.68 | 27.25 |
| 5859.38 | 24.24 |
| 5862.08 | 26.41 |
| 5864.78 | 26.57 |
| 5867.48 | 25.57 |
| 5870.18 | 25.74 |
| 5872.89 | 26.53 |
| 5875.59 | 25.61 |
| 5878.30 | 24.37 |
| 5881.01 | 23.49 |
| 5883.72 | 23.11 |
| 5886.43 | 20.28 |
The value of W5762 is -2.6 angstrom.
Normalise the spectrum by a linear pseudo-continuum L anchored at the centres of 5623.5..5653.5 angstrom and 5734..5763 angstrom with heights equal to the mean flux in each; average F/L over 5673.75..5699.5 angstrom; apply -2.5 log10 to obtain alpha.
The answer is 0.04 mag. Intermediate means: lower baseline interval 24.9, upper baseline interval 29.2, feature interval 25.9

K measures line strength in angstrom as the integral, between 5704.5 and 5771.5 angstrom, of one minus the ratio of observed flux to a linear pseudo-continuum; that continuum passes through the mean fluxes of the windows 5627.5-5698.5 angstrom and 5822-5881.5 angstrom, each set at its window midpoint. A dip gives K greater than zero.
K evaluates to -4.5 angstrom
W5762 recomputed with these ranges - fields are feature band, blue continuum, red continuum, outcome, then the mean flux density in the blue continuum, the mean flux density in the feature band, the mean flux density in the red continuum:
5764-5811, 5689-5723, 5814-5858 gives -2.5 angstrom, 26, 28.8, 28.1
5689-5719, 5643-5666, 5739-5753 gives 1.9 angstrom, 25.2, 25.9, 29.6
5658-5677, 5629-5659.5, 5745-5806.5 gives 0.8 angstrom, 25.2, 24.8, 29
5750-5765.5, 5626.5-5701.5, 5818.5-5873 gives -1.8 angstrom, 25.3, 29.5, 27.5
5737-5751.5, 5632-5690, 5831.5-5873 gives -1.6 angstrom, 25.3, 29.3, 27.6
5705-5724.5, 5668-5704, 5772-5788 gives 0.0 angstrom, 25.6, 26.4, 27.9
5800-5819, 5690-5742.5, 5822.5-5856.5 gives -0.9 angstrom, 26.5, 29.2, 28.4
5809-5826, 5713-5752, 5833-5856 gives 0.4 angstrom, 27.8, 27.9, 28.8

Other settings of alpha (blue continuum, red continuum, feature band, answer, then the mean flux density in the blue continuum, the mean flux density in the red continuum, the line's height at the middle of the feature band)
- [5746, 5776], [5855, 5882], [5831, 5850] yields -0.10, 29.2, 25.6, 26.6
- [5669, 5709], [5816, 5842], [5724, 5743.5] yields -0.04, 25.6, 27.8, 26.3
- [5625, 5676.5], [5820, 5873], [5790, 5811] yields -0.11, 25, 27.5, 26.9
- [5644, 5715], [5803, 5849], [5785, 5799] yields -0.03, 25.5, 28.6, 27.9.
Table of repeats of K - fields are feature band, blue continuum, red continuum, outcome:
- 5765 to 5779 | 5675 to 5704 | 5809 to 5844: -0.5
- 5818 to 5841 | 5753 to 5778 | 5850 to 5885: -0.9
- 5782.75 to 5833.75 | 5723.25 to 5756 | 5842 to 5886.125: -2.5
